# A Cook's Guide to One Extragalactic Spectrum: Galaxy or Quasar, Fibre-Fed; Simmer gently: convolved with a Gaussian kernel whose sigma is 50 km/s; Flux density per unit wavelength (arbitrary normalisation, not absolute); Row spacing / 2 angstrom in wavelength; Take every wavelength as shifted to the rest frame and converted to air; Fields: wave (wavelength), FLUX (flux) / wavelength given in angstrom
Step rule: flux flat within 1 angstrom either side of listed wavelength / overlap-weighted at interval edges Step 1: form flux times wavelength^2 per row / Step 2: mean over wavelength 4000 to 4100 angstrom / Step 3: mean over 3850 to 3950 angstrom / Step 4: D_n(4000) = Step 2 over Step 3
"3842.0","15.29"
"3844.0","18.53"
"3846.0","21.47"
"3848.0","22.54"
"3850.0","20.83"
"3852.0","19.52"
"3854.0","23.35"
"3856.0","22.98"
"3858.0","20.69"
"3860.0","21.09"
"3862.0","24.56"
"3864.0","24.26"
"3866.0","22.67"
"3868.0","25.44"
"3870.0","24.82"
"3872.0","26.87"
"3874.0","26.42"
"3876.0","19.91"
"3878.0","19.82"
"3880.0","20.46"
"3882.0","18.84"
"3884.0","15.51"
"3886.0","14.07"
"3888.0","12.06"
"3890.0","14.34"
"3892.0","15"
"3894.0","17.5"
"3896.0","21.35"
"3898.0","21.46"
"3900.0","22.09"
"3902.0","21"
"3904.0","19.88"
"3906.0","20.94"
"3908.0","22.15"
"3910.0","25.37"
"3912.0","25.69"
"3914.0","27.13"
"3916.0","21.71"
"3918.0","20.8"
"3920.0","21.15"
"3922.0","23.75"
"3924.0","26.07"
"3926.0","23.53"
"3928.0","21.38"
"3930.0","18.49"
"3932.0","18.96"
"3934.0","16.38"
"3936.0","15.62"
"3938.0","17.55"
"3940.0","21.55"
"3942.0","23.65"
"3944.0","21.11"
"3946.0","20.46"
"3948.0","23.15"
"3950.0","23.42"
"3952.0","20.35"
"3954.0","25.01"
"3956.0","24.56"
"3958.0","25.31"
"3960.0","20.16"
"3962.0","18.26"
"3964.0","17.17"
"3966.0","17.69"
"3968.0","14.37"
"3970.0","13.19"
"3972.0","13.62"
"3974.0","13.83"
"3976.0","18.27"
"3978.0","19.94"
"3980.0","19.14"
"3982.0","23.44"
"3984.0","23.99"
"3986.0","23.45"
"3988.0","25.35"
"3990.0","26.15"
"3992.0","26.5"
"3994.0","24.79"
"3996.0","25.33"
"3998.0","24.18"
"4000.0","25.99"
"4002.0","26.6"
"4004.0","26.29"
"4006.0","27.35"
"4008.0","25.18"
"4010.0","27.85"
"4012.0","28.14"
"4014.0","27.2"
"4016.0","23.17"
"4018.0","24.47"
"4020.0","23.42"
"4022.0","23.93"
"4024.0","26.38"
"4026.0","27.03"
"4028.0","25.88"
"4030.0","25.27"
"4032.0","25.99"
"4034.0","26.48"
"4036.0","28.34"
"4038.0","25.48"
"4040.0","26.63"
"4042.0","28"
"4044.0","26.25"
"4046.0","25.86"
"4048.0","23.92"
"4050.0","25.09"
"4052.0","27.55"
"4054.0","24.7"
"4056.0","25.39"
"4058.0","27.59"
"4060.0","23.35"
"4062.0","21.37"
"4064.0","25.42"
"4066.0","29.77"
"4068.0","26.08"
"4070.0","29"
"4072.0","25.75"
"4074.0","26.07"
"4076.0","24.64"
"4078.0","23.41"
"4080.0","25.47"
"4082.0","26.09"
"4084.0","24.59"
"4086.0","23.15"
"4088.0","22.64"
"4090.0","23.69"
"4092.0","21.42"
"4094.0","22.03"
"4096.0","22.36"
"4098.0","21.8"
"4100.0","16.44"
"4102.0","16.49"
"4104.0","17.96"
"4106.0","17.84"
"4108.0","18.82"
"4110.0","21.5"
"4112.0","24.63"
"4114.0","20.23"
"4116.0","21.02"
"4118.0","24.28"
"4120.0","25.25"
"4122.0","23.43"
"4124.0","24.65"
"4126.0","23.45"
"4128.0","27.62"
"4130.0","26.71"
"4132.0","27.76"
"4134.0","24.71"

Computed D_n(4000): 1.29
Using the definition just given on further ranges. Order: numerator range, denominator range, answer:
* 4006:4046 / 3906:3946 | 1.27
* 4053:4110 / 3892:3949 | 1.18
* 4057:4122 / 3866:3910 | 1.27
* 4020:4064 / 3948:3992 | 1.30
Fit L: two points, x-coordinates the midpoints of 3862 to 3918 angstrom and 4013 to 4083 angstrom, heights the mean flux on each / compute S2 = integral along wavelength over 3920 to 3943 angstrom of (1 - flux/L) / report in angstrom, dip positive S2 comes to 1.7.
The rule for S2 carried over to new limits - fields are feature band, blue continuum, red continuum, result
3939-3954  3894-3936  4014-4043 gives 0.4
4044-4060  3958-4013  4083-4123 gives -2.8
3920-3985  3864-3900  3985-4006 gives 9.0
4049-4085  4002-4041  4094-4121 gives -3.8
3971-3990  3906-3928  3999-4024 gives 3.5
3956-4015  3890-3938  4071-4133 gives -1.8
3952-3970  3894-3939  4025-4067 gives 2.4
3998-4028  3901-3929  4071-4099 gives -3.1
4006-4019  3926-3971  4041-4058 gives -1.3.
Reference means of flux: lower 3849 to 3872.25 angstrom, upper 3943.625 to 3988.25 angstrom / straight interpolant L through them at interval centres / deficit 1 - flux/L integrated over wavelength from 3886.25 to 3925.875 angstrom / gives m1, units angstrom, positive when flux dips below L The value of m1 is 1.4 angstrom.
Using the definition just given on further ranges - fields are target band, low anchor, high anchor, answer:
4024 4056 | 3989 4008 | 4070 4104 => -2.2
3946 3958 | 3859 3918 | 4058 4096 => -0.5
